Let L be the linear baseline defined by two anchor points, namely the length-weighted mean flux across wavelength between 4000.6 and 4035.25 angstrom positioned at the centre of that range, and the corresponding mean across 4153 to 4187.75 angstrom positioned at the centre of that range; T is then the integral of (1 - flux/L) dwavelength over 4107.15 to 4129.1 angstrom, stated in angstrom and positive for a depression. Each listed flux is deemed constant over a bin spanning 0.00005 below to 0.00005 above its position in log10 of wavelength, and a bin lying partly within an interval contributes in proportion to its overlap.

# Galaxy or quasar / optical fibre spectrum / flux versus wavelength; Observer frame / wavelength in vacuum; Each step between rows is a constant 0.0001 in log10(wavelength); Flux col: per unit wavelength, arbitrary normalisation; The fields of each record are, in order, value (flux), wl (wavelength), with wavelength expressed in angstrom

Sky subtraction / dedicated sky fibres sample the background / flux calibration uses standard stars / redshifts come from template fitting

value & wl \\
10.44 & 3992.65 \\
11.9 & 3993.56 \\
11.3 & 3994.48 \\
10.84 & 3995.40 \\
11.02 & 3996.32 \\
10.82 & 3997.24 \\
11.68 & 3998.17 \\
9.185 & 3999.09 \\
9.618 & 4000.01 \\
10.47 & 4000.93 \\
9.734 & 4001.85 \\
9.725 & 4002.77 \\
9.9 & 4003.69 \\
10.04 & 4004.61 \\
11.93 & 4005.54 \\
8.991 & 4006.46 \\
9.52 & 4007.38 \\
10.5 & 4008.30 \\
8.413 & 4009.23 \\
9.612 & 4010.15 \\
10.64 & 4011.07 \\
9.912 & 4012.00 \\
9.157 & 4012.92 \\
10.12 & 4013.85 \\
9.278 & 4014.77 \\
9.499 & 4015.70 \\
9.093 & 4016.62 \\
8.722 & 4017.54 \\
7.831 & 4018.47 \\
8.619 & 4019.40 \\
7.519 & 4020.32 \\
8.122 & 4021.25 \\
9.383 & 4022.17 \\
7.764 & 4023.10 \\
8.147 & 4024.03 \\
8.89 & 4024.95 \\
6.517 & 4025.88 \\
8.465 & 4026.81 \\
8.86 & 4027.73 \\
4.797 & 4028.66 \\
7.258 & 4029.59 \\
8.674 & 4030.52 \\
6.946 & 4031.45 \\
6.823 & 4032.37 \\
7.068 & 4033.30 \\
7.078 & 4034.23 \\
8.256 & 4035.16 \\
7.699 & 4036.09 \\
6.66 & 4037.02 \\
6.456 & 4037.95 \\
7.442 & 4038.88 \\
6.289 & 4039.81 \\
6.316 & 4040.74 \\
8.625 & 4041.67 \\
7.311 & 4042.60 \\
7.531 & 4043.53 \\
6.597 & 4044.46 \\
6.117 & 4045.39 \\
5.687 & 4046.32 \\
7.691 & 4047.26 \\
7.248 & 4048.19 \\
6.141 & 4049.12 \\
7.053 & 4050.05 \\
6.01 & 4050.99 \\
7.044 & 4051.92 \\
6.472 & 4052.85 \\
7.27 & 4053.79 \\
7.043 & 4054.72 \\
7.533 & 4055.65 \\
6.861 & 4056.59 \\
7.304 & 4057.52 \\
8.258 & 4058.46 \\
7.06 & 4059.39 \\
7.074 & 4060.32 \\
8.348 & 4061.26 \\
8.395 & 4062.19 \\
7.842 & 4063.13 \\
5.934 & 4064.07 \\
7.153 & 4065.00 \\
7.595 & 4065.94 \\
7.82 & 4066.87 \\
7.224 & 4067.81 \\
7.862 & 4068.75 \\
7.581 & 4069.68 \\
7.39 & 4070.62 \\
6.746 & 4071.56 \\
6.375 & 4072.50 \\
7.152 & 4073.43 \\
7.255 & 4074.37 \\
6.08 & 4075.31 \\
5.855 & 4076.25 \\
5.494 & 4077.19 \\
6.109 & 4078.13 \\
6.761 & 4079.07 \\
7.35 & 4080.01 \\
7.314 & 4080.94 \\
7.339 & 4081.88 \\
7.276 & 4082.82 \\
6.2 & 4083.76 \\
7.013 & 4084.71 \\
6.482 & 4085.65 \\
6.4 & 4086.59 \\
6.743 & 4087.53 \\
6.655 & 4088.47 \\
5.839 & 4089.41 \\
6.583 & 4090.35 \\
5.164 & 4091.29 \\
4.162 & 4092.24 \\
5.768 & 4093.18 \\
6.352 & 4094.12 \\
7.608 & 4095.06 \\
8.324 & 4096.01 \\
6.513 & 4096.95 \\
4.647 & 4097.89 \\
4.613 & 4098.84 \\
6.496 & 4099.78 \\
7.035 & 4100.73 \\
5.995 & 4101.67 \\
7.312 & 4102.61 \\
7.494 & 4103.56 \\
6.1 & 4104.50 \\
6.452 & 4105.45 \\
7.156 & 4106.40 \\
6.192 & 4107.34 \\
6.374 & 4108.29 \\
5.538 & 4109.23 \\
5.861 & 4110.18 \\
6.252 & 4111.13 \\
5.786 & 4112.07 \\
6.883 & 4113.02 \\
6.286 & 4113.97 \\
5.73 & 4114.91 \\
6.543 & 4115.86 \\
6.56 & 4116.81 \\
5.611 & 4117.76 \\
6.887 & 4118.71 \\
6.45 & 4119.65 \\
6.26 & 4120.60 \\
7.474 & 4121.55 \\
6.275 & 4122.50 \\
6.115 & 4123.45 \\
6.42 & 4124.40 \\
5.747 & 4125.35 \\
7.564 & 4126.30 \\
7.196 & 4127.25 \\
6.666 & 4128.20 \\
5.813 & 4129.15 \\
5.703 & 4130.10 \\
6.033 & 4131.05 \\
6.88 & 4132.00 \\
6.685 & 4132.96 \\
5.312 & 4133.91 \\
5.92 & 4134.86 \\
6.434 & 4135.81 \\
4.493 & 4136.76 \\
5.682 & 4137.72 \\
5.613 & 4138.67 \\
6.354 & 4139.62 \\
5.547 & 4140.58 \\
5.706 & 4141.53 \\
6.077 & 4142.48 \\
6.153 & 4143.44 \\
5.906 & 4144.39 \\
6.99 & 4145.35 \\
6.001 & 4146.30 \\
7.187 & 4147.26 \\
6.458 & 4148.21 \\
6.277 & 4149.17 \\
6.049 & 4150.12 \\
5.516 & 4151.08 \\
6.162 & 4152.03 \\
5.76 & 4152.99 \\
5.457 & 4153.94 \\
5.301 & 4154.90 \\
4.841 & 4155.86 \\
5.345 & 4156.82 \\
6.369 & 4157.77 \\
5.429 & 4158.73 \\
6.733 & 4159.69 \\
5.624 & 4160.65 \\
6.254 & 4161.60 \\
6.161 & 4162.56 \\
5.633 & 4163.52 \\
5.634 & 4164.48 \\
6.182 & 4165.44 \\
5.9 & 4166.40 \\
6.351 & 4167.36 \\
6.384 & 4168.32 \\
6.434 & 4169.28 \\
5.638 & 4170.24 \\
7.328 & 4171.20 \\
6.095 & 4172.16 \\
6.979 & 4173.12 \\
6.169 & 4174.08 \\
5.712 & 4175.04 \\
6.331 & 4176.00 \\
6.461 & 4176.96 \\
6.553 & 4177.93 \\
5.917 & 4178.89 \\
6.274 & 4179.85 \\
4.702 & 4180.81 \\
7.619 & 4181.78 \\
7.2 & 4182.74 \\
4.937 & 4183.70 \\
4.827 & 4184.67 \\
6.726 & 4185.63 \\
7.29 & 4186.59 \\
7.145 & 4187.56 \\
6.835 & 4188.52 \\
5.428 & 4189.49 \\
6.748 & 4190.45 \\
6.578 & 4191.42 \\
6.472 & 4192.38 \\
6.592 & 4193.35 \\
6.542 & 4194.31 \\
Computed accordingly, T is 1.97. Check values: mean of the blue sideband 8.74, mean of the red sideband 6.1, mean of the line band 6.37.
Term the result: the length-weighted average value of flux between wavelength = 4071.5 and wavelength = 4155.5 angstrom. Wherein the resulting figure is 6.29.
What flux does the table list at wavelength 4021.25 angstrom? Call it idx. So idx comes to 8.122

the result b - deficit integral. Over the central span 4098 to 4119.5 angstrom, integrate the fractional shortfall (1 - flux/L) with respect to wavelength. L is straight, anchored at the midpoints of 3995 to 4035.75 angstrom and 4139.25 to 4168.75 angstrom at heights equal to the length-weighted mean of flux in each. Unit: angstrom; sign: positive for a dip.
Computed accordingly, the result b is 2.0 angstrom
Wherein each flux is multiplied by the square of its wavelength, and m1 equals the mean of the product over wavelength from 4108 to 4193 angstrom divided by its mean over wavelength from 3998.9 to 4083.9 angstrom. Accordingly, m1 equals 0.8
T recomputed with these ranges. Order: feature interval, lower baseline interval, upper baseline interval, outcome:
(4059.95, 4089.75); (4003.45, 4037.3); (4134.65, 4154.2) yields 1.9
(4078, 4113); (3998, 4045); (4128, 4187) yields 3.6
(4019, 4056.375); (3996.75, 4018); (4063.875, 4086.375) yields 5.5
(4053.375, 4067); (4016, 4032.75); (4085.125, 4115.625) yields -0.5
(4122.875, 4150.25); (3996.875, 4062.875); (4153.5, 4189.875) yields 1.8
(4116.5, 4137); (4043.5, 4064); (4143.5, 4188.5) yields 0.5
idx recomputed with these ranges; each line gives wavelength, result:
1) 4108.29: 6.374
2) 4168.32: 6.384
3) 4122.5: 6.275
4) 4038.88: 7.442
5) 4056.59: 6.861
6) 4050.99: 6.01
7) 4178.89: 5.917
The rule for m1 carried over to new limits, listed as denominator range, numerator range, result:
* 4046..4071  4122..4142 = 0.88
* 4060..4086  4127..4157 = 0.88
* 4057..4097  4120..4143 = 0.92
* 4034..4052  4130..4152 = 0.91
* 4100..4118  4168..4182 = 1.02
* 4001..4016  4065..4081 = 0.73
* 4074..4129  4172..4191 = 1.02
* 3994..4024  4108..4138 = 0.68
